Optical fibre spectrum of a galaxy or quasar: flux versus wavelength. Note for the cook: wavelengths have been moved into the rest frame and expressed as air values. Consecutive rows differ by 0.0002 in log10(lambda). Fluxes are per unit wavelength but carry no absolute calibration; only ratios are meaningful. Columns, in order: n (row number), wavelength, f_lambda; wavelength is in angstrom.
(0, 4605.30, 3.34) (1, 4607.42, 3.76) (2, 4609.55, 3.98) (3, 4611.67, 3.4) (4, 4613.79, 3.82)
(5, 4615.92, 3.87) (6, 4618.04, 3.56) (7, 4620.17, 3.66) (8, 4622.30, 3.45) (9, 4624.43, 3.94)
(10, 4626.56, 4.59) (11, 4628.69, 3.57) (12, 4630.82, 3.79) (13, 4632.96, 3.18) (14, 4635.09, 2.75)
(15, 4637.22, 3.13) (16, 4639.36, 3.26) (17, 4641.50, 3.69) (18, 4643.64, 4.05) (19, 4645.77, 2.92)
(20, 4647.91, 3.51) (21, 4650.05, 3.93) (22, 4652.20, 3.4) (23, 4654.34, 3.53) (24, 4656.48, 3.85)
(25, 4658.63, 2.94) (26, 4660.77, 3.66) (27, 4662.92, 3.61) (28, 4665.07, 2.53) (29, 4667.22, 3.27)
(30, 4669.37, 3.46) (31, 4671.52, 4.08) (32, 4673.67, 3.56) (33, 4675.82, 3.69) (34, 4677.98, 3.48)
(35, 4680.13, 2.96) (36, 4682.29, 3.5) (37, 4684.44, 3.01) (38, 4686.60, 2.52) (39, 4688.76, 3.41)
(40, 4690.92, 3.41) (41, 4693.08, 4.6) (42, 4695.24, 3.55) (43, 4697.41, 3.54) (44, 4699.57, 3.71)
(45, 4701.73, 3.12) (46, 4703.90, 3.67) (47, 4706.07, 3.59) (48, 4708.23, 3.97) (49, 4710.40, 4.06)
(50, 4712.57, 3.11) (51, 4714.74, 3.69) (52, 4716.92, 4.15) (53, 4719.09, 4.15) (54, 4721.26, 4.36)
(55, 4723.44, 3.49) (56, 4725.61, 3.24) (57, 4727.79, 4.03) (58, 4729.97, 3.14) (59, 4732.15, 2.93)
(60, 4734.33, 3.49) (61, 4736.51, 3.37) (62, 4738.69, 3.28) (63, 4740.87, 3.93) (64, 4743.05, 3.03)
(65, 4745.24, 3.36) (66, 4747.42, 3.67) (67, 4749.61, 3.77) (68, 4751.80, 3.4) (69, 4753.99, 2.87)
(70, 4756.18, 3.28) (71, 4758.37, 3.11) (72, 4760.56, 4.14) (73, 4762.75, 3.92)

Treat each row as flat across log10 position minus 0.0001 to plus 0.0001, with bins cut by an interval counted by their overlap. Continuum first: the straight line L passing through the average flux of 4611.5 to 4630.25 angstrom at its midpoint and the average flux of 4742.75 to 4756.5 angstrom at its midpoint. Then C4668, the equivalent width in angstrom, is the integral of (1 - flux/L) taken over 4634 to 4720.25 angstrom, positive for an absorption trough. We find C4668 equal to 2.2 angstrom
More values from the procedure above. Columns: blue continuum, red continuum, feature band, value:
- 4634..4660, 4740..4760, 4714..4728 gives -1.9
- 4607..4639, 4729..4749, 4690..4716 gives -1.7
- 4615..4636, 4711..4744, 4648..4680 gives 1.2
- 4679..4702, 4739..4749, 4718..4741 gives -0.7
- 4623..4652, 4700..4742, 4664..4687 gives 1.8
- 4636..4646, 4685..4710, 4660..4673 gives 0.2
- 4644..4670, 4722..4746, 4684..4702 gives -0.3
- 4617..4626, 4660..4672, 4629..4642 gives 1.1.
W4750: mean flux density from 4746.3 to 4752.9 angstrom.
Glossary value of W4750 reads 3.61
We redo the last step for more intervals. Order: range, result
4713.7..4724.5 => 3.97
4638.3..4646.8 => 3.48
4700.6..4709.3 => 3.59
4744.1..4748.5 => 3.51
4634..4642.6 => 3.21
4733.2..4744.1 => 3.42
